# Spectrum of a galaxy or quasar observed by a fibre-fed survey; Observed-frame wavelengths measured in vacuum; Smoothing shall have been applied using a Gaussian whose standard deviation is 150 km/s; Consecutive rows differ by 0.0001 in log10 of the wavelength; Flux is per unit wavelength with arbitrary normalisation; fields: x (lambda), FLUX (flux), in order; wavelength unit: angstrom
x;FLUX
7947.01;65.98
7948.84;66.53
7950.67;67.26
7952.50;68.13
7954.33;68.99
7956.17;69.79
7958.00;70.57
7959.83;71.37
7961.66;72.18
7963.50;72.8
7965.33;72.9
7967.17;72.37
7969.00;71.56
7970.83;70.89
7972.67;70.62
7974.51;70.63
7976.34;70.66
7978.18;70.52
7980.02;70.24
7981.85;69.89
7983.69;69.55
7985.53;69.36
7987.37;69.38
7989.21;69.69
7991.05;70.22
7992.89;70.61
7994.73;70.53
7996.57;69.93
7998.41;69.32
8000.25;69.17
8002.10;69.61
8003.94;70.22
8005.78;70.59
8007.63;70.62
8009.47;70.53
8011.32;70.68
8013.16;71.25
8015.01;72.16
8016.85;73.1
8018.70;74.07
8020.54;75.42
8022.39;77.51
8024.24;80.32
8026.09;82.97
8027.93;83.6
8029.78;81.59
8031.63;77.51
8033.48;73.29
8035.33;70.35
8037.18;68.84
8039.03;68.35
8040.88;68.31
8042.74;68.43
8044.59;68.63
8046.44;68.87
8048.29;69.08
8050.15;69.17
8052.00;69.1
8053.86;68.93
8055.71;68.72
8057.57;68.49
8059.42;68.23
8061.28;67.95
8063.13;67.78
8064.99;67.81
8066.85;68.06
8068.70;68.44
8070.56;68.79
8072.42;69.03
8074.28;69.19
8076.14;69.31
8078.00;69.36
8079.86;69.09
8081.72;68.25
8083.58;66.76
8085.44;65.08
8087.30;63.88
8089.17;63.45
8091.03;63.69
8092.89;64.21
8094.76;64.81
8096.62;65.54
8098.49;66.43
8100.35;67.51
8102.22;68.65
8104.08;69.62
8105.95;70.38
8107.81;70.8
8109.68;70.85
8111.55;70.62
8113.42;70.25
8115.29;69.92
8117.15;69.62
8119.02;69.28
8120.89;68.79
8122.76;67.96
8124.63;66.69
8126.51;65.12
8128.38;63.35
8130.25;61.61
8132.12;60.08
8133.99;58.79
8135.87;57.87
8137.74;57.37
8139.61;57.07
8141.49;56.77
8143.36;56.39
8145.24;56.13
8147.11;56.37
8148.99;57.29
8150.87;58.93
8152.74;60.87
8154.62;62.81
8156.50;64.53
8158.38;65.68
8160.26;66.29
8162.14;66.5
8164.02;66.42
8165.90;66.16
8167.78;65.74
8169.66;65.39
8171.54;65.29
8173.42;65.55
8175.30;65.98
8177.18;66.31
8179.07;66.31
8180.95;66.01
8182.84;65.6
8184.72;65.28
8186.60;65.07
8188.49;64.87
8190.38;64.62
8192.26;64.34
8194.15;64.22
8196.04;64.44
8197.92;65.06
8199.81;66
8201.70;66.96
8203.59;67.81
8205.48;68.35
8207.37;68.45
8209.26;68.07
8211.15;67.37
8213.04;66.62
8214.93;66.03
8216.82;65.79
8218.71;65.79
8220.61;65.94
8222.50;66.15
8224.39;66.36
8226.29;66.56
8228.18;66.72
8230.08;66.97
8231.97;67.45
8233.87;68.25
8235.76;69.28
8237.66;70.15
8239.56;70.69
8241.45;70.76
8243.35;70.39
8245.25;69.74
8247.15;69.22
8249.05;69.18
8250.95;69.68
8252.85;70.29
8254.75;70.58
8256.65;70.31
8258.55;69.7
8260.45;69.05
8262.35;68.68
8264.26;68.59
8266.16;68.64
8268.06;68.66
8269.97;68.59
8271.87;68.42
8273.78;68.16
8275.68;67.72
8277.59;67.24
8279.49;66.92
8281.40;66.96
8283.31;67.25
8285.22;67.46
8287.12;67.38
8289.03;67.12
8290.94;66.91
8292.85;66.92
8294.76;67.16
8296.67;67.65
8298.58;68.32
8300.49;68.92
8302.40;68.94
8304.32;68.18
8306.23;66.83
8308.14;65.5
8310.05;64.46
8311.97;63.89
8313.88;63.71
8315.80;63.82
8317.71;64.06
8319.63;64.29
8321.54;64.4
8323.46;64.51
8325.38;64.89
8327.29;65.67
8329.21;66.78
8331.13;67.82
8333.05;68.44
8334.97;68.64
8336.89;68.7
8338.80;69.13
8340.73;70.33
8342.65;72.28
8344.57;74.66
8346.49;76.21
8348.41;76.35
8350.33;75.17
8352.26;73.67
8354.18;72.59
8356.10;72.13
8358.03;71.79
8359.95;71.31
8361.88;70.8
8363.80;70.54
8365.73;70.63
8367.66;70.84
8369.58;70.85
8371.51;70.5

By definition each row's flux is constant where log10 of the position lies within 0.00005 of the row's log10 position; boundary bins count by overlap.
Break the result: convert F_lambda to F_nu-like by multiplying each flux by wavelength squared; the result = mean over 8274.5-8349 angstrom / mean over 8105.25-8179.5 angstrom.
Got 1.1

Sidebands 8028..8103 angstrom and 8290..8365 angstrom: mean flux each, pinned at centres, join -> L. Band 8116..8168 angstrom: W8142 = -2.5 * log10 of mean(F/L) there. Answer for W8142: 0.10 mag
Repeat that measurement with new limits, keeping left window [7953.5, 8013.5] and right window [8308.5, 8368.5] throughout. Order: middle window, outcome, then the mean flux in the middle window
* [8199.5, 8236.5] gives 0.040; 67.1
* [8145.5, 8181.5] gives 0.095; 64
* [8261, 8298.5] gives 0.025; 67.7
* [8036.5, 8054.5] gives 0.024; 68.7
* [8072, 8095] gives 0.056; 66.6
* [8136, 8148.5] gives 0.225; 56.8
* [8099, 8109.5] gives 0.009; 69.4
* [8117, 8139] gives 0.104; 63.6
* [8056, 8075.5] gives 0.028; 68.4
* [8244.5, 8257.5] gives -0.007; 69.9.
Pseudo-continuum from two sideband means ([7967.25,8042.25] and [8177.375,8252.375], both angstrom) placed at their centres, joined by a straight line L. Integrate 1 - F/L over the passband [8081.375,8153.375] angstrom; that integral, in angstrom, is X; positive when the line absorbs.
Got 5.37 angstrom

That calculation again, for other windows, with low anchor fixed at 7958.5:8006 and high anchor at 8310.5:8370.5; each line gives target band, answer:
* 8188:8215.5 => 1.4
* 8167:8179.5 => 0.7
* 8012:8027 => -1.1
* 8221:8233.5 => 0.5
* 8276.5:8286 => 0.3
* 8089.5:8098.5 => 0.7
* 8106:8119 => 0.0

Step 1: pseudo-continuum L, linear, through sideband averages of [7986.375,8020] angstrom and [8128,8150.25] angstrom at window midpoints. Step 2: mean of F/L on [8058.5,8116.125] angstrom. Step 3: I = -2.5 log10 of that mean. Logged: -0.08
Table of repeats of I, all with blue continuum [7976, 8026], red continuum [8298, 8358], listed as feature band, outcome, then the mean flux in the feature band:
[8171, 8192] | 0.07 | 65.5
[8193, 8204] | 0.07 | 65.6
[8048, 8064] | 0.04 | 68.6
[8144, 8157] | 0.18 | 59.3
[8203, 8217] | 0.04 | 67.4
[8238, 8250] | -0.01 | 70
